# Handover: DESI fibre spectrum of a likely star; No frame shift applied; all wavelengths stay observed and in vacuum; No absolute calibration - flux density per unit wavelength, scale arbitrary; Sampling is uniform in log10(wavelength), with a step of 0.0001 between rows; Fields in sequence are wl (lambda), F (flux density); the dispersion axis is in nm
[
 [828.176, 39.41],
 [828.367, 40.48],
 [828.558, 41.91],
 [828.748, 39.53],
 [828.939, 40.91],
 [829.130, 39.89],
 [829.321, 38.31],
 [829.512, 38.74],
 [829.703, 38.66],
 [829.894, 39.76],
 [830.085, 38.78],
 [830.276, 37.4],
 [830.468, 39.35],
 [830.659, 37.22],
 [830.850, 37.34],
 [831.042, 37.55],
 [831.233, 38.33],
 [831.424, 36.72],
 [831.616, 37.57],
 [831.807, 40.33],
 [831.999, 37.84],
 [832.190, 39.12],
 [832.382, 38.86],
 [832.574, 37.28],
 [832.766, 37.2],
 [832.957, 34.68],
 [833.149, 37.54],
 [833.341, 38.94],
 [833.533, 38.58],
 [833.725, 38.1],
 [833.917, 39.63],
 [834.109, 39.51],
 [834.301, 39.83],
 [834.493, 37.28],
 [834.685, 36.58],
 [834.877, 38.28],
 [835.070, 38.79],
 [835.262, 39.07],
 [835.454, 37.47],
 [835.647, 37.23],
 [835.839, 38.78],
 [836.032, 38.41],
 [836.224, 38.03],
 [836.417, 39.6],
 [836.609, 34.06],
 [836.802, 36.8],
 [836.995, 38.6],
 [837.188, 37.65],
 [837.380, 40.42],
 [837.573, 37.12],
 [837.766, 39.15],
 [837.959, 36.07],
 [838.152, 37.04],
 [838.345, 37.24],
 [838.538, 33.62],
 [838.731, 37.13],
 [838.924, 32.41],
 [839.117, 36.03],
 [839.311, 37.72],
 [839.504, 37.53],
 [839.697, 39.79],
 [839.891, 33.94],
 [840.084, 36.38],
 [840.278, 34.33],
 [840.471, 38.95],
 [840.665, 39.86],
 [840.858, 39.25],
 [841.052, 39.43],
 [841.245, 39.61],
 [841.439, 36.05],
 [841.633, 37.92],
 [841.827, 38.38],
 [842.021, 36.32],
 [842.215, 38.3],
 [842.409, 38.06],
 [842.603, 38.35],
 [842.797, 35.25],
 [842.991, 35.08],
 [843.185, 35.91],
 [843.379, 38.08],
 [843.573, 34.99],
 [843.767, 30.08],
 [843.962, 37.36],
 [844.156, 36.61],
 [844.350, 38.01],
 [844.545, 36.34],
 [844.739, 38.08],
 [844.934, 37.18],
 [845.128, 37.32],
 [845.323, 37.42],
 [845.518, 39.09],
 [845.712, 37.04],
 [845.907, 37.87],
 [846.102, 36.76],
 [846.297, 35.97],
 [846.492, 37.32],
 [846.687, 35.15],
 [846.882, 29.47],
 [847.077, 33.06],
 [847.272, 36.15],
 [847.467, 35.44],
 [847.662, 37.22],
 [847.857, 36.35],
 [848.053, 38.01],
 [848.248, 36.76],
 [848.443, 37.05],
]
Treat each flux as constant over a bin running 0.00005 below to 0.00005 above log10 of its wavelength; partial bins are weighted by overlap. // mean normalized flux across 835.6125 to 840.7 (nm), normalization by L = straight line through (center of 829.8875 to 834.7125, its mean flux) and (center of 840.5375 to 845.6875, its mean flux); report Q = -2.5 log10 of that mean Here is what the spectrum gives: 0.01 mag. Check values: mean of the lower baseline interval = 38.1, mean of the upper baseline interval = 37.3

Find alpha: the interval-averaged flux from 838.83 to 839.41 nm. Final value 35.4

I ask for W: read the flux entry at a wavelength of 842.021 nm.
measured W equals 36.32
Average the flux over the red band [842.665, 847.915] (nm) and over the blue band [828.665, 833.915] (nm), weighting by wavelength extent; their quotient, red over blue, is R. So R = 0.9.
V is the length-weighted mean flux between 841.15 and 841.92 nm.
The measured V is 38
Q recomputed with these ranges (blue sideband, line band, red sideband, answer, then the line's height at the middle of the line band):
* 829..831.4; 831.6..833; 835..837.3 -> 0.007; 38.2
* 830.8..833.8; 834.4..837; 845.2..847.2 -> -0.010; 37.4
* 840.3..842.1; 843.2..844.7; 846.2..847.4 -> 0.012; 36.4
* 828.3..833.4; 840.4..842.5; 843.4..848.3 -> -0.042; 36.9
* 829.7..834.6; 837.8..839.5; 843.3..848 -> 0.033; 37.2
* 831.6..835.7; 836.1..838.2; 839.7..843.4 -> 0.003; 37.8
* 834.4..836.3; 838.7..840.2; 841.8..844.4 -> 0.026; 37.2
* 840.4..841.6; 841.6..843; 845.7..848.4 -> 0.025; 38.2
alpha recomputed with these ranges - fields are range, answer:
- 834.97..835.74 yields 38.1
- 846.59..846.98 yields 32.3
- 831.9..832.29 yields 38.5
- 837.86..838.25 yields 36.6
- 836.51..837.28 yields 36.8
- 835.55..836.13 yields 38.1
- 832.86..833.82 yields 37.6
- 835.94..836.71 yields 37.5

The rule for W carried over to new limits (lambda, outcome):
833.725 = 38.1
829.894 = 39.76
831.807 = 40.33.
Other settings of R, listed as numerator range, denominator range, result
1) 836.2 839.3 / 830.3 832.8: 0.97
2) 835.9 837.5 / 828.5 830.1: 0.96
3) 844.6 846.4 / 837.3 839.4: 1.02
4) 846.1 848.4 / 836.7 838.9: 0.96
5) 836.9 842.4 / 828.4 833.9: 0.97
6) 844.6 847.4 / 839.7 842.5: 0.96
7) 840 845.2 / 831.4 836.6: 0.97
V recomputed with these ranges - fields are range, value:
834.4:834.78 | 36.9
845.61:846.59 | 37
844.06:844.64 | 37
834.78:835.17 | 38.5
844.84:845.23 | 37.3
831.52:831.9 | 39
